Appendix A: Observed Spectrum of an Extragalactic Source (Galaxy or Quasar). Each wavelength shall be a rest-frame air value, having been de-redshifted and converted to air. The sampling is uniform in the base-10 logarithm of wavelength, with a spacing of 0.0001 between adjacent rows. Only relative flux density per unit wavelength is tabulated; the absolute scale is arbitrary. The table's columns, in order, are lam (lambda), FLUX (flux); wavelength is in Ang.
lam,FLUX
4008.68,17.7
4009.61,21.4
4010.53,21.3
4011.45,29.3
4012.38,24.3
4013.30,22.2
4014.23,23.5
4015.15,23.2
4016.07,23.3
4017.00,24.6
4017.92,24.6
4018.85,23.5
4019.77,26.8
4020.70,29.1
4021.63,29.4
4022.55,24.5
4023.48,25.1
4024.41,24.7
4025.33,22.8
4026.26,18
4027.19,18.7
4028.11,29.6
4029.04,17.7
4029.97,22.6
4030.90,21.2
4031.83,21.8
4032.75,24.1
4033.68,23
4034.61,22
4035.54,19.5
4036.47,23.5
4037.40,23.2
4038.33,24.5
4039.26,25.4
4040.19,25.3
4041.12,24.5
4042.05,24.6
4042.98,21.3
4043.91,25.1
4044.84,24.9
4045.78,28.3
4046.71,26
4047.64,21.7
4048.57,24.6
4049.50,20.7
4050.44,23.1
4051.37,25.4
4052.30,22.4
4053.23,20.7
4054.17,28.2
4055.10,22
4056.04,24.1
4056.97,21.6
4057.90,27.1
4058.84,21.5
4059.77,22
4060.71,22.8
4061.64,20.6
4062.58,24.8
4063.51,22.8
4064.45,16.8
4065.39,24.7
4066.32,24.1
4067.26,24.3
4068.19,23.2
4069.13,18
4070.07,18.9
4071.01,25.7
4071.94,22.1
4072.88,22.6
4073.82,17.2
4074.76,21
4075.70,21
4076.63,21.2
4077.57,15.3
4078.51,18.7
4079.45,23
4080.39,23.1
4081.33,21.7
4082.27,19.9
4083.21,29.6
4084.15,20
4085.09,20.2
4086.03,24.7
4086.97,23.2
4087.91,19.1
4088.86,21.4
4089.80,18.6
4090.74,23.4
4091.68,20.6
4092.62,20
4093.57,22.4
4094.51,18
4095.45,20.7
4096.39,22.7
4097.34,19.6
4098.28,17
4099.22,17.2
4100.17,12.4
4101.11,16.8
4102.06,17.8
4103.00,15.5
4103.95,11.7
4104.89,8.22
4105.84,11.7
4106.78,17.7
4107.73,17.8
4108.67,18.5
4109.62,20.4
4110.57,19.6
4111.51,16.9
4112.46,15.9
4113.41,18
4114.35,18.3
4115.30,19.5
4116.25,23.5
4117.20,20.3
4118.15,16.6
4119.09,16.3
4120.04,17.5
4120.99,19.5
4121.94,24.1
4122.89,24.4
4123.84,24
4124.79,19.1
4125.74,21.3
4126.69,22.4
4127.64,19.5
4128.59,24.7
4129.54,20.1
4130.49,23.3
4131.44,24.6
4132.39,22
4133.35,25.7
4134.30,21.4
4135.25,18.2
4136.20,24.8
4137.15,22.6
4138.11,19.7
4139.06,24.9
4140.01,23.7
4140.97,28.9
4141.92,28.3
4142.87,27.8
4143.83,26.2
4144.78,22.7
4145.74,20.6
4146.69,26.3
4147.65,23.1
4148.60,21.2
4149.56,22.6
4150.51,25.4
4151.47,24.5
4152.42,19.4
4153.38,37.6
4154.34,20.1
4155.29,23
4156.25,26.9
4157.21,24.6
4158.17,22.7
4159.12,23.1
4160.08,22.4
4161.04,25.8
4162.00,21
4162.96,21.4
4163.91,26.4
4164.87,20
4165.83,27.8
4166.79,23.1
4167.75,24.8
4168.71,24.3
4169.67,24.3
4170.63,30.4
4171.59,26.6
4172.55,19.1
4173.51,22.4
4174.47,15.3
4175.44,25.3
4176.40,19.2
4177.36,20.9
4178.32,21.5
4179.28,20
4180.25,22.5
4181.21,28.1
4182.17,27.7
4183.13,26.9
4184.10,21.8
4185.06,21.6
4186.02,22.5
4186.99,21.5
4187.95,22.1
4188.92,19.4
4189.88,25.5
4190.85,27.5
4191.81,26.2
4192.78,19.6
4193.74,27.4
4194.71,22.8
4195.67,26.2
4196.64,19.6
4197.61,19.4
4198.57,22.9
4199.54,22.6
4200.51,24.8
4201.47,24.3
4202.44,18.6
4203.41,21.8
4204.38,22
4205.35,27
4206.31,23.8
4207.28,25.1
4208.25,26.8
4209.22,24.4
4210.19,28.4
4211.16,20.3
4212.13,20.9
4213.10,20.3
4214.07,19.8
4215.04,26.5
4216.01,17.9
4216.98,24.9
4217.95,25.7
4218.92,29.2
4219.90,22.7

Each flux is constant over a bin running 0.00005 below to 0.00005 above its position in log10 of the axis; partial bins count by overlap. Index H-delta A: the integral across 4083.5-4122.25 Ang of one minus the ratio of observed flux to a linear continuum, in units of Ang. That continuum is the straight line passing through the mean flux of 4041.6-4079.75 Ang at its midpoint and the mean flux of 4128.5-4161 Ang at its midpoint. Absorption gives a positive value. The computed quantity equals 7.6 Ang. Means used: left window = 22.5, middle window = 18.6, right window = 23.9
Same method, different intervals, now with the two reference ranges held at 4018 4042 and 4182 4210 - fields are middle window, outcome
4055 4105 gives 6.2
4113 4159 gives 1.6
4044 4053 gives -0.2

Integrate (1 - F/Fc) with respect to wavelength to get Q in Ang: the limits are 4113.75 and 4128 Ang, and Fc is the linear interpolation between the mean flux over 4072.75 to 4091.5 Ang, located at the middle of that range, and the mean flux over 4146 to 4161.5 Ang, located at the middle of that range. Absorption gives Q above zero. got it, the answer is 1.5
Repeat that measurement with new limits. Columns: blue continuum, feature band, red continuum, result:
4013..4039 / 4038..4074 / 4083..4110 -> -2.91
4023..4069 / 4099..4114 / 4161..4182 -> 4.64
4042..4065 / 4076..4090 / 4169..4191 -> 1.13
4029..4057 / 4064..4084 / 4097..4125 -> -0.61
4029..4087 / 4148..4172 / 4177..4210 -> -1.16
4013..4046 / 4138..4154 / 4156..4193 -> -1.02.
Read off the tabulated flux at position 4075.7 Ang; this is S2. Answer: 21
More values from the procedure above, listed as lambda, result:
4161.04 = 25.8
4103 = 15.5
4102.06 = 17.8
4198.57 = 22.9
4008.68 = 17.7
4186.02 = 22.5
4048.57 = 24.6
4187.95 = 22.1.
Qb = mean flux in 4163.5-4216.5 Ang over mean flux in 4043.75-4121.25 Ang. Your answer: 1.1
